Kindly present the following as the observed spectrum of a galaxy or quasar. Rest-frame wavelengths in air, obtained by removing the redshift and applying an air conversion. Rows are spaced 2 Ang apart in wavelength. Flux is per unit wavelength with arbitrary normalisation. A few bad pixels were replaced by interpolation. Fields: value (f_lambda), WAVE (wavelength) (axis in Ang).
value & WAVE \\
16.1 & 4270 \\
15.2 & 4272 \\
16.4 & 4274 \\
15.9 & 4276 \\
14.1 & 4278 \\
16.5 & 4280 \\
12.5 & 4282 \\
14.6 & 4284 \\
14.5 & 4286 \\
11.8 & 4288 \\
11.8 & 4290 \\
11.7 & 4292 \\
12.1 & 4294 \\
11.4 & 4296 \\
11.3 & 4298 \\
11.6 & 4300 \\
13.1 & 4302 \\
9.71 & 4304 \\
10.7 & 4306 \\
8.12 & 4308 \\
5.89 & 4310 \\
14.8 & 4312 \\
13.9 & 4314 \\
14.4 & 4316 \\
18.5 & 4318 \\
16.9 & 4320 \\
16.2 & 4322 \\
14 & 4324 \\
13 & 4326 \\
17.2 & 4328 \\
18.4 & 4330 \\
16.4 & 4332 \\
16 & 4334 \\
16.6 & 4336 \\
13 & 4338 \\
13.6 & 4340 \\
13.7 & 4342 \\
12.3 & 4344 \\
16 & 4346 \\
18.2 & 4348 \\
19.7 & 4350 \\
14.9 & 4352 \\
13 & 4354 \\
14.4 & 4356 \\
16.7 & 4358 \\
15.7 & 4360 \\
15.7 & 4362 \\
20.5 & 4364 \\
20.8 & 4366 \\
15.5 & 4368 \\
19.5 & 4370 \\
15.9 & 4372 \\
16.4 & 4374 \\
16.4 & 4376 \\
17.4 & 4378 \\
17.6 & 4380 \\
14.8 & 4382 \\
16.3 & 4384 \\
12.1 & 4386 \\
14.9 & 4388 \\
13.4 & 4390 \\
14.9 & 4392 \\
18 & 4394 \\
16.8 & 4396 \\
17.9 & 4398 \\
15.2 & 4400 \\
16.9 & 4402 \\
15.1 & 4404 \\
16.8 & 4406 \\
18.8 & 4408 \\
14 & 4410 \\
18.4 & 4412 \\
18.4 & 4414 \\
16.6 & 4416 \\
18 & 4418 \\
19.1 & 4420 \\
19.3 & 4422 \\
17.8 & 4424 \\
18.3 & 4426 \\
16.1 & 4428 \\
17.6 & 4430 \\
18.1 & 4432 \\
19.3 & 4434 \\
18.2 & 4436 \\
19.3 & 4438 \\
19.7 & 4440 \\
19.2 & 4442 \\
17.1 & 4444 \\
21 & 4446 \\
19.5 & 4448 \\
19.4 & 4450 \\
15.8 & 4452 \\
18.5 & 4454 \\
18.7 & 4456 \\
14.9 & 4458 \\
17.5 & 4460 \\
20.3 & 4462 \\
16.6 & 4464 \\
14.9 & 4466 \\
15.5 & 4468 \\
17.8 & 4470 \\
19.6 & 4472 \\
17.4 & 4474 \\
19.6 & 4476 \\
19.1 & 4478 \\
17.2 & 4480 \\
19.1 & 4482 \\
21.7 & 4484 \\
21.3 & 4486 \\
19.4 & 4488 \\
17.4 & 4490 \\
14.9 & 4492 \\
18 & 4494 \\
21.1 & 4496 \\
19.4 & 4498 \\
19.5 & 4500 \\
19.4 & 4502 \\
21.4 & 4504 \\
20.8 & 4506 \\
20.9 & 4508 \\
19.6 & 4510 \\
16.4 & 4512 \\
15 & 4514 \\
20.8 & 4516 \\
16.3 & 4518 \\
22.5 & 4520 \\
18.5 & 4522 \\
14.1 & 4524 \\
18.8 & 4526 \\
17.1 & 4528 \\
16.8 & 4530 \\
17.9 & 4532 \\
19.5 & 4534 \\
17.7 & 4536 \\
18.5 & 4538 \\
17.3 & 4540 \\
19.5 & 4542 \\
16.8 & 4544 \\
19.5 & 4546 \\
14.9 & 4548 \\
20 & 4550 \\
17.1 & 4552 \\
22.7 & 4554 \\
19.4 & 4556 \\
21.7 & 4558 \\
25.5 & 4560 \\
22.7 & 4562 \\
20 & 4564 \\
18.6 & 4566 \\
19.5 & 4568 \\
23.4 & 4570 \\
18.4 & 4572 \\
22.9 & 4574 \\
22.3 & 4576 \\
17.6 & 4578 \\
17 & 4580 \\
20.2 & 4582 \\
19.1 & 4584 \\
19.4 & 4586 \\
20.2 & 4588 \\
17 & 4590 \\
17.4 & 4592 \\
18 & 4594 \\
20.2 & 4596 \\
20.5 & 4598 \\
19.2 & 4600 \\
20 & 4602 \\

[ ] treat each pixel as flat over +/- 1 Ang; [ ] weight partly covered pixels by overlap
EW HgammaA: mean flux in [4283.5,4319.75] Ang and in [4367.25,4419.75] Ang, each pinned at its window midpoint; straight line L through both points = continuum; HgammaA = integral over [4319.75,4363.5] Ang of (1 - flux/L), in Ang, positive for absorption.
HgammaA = -4.7 Ang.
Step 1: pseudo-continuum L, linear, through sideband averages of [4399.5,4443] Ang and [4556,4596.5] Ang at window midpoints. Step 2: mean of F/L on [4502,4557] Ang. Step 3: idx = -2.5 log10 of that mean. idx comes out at 0.05 mag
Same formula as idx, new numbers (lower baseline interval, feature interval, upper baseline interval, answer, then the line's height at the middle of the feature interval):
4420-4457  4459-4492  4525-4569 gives 0.03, 18.7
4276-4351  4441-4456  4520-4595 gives -0.11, 16.8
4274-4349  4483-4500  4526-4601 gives -0.08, 17.8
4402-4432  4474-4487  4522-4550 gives -0.11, 17.6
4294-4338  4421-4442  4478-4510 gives -0.06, 17.4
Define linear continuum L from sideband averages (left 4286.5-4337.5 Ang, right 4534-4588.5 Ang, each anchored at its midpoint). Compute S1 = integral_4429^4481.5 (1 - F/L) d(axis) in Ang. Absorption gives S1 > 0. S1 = -3.5 Ang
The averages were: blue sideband 13.4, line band 18.2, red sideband 19.7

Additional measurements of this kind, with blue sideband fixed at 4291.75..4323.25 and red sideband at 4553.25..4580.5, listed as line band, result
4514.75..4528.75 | 0.8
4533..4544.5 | 1.0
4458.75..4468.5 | 0.3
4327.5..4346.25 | -2.5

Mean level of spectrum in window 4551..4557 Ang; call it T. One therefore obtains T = 19.7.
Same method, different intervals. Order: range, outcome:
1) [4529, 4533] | 17.4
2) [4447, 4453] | 18.2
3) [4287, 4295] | 11.8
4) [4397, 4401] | 16.5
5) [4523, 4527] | 16.4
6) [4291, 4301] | 11.6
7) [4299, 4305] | 11.5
